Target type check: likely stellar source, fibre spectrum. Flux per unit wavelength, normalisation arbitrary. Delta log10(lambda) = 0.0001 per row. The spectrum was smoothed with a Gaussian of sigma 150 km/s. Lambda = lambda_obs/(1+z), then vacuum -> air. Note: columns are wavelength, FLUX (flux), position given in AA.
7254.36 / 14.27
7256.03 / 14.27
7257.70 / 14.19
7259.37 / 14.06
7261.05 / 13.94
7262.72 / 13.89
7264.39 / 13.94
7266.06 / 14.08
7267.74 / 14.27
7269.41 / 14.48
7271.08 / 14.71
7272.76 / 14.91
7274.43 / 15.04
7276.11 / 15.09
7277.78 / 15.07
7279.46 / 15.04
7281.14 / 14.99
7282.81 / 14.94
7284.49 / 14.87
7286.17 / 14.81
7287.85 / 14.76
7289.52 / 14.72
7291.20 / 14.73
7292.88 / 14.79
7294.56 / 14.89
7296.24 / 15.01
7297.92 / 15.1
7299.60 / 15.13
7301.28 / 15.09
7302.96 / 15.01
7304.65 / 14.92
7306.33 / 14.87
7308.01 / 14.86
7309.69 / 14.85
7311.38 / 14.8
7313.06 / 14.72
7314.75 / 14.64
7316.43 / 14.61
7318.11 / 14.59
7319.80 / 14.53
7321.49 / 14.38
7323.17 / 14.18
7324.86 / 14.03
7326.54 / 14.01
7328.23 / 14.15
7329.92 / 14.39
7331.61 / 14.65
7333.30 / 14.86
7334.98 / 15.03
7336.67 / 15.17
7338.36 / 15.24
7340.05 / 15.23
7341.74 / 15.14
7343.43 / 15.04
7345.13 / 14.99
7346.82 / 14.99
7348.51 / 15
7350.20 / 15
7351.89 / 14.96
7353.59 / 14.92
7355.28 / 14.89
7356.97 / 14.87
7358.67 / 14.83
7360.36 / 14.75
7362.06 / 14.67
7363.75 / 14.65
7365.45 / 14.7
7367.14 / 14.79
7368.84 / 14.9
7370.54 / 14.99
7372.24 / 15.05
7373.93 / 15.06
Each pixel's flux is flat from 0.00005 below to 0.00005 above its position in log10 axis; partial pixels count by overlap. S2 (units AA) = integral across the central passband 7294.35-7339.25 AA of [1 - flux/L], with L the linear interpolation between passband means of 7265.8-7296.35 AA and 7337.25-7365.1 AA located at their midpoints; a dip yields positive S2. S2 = 0.4 AA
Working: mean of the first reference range 14.8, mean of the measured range 14.7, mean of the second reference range 14.9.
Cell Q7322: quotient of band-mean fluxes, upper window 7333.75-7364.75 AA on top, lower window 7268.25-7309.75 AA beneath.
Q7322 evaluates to 1.00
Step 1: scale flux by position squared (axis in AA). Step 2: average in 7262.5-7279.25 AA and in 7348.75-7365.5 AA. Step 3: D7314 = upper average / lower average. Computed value 1.0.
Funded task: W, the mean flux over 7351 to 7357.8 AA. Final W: 14.9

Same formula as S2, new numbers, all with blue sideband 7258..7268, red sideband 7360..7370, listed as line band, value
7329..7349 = -0.6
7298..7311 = -0.6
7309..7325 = -0.2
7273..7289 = -0.9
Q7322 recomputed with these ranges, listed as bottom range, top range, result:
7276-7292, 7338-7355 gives 1.01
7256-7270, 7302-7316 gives 1.05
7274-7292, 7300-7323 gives 0.99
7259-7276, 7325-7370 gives 1.03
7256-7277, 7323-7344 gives 1.02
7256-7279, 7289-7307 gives 1.03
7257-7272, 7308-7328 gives 1.02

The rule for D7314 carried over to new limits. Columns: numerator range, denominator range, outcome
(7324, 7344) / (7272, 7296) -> 1.00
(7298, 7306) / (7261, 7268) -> 1.08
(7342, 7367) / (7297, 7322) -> 1.02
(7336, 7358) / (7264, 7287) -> 1.04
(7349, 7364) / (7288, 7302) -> 1.01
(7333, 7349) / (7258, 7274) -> 1.08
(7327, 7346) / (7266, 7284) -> 1.02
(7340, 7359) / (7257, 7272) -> 1.08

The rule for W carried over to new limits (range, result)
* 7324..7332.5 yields 14.2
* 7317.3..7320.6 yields 14.5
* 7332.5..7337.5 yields 15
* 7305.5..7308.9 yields 14.9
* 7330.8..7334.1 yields 14.7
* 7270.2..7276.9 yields 14.9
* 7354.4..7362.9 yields 14.8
